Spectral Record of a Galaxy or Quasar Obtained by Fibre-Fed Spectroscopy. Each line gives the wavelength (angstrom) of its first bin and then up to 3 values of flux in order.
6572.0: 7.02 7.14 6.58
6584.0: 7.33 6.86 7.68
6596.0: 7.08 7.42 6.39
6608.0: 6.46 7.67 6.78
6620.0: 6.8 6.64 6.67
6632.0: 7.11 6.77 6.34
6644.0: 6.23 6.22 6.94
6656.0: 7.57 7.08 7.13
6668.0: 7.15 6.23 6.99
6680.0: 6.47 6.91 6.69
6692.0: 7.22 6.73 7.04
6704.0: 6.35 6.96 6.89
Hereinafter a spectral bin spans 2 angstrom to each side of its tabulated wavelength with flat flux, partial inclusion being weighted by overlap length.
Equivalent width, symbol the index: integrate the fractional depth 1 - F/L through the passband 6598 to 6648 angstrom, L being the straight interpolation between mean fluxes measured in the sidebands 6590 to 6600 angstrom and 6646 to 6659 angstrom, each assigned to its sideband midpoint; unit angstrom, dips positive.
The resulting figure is 2.9 angstrom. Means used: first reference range 7.39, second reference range 6.92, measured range 6.75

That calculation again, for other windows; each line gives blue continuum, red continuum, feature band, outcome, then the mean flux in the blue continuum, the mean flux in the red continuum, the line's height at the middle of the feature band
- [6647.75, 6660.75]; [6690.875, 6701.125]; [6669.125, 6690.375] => 0.9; 7.04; 6.97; 7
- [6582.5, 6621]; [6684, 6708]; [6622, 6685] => 1.4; 7.05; 6.83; 6.93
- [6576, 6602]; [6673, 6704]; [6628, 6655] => 1.3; 7.16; 6.81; 6.97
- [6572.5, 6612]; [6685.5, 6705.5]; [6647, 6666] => -0.4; 7.03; 6.82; 6.9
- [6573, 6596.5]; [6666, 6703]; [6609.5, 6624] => 0.0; 7.11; 6.81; 7.01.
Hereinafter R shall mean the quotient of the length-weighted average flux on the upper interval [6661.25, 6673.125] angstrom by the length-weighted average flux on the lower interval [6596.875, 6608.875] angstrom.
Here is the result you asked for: 1.01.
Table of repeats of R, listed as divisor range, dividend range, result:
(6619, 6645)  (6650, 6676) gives 1.05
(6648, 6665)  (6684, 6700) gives 0.98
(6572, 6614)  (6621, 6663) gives 0.96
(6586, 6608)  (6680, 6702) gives 0.98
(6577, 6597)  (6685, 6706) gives 0.96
